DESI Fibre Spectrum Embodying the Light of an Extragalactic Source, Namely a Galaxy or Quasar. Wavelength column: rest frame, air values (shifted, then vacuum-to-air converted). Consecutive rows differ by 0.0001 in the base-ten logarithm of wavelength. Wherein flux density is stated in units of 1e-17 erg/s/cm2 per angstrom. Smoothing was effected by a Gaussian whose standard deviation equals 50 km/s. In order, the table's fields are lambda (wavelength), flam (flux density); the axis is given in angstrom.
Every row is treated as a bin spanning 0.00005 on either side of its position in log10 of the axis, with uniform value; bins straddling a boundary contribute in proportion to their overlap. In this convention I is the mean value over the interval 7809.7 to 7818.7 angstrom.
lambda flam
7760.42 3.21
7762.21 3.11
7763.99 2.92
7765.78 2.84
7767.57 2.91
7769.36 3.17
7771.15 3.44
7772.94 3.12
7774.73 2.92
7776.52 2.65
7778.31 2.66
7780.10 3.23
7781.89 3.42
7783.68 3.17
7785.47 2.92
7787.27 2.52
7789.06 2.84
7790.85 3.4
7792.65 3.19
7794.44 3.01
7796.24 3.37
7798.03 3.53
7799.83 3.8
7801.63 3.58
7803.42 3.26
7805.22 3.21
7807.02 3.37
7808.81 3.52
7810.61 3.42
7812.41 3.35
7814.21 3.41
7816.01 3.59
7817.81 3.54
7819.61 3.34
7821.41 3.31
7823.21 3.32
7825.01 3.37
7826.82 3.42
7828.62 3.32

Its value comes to 3.46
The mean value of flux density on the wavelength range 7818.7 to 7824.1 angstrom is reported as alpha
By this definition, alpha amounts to 3.33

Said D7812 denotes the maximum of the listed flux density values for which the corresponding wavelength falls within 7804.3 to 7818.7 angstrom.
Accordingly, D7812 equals 3.59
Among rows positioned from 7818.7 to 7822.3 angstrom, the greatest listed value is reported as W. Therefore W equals 3.34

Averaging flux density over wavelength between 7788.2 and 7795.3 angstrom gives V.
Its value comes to 3.11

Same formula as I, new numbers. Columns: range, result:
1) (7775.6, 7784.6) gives 3.03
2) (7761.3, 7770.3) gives 2.99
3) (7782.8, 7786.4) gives 3.04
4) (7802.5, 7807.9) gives 3.28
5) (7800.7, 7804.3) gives 3.43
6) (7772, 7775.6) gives 3.03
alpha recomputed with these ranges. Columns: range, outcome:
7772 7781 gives 2.92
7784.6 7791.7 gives 2.92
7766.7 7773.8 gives 3.16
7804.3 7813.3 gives 3.37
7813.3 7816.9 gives 3.5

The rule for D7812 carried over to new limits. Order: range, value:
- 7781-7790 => 3.42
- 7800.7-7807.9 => 3.58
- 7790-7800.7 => 3.8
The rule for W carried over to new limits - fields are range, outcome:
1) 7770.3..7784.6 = 3.44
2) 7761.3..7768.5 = 3.11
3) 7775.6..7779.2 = 2.66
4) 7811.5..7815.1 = 3.41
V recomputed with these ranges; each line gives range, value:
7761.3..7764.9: 3.02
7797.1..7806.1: 3.48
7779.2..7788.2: 3.05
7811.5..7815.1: 3.38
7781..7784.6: 3.3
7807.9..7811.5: 3.48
